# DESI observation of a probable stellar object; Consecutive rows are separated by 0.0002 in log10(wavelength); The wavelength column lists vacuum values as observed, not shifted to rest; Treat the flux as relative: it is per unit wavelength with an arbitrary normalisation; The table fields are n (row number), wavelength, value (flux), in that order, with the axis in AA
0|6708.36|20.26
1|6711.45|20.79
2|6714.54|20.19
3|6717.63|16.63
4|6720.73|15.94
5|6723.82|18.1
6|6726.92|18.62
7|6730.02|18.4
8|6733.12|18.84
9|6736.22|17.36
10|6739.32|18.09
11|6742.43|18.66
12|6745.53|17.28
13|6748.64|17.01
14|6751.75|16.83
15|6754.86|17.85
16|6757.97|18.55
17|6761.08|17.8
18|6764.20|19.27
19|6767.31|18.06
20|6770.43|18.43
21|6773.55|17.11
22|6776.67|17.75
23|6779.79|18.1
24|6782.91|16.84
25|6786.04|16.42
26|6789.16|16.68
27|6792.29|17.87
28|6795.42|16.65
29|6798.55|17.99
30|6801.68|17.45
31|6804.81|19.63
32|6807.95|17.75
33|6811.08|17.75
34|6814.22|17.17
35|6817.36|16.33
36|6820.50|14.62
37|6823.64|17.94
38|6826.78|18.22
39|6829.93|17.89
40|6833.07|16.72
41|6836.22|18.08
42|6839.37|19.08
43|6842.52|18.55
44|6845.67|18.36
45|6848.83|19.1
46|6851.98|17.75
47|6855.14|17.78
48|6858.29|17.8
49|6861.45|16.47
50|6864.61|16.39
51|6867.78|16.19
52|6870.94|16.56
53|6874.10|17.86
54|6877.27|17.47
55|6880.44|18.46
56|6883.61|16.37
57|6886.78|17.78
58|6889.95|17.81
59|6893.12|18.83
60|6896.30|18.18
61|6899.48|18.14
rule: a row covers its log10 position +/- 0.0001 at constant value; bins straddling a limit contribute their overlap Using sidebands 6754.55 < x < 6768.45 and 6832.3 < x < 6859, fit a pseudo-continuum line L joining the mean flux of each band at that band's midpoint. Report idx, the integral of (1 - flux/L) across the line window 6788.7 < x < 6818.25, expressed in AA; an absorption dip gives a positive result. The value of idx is 1.1 AA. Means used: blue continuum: 18.4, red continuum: 18.2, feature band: 17.6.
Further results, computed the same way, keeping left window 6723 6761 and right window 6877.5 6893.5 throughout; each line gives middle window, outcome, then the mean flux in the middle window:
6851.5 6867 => 0.56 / 17.1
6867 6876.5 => 0.42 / 17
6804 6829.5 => 0.67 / 17.4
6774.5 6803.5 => 0.92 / 17.3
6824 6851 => -0.62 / 18.2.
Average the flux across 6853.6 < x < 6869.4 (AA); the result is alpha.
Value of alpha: 16.9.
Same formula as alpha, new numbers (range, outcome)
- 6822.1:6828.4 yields 18.1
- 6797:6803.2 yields 17.7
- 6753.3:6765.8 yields 18.4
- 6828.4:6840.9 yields 17.9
